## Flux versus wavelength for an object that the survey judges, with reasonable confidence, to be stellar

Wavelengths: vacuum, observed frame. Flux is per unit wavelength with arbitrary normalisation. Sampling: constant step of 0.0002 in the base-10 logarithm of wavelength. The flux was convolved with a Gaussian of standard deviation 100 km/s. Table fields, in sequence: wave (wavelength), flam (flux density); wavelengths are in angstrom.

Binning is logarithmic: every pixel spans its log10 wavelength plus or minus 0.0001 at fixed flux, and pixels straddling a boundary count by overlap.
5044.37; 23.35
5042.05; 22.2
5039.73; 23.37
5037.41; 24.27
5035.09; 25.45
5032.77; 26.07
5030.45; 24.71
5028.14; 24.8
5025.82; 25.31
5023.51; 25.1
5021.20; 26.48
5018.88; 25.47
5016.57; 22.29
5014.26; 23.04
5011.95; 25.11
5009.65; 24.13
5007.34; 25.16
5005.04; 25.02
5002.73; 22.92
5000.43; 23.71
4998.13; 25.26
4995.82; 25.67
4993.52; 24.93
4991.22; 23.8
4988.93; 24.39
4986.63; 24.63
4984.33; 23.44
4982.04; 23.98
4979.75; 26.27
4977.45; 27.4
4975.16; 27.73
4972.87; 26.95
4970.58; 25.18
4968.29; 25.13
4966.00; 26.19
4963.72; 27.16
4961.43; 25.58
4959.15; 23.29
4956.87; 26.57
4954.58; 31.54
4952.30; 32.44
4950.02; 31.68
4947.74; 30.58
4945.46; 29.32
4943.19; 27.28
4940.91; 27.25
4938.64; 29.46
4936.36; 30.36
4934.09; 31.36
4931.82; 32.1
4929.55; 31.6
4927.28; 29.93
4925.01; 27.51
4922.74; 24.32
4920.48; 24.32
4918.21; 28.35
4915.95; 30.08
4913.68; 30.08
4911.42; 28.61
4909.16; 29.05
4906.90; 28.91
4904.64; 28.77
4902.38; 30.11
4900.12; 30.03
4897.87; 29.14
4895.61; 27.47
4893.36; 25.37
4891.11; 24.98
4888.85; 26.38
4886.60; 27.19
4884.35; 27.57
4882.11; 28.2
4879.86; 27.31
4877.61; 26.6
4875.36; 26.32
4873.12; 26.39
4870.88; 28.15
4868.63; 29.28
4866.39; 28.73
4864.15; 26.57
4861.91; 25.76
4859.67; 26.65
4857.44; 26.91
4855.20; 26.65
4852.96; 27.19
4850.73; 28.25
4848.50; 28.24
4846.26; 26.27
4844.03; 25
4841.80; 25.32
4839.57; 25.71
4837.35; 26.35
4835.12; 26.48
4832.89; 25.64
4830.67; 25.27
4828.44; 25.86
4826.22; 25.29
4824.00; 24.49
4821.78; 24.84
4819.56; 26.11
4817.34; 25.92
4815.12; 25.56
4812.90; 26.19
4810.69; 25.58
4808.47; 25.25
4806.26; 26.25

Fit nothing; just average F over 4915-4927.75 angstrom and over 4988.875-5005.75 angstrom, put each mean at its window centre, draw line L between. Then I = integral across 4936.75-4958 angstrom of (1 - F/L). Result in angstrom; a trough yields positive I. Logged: -2.7 angstrom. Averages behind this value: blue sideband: 27.3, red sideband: 24.5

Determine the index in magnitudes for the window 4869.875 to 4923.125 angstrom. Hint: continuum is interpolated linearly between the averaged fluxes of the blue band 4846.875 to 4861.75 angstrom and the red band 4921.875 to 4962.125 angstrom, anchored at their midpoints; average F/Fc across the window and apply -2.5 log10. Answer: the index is 0.02 mag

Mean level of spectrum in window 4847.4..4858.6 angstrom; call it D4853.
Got 27.5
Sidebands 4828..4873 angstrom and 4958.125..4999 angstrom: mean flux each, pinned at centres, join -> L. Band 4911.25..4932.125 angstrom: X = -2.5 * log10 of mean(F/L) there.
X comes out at -0.10 mag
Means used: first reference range 26.7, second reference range 25.4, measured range 28.6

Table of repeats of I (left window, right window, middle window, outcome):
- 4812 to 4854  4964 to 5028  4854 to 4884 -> -1.7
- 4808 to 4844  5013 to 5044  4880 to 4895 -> -0.8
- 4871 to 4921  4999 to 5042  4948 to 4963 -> -1.3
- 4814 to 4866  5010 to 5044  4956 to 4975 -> -0.6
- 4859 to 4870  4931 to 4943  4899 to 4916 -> -0.3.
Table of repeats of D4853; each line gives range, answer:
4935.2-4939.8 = 29.9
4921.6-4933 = 29.1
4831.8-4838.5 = 26.2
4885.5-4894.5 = 26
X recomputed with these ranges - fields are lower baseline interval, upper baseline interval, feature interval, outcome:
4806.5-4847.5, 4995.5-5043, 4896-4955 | -0.171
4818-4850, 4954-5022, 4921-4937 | -0.156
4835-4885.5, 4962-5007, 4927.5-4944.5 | -0.156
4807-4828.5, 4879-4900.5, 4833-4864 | -0.009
